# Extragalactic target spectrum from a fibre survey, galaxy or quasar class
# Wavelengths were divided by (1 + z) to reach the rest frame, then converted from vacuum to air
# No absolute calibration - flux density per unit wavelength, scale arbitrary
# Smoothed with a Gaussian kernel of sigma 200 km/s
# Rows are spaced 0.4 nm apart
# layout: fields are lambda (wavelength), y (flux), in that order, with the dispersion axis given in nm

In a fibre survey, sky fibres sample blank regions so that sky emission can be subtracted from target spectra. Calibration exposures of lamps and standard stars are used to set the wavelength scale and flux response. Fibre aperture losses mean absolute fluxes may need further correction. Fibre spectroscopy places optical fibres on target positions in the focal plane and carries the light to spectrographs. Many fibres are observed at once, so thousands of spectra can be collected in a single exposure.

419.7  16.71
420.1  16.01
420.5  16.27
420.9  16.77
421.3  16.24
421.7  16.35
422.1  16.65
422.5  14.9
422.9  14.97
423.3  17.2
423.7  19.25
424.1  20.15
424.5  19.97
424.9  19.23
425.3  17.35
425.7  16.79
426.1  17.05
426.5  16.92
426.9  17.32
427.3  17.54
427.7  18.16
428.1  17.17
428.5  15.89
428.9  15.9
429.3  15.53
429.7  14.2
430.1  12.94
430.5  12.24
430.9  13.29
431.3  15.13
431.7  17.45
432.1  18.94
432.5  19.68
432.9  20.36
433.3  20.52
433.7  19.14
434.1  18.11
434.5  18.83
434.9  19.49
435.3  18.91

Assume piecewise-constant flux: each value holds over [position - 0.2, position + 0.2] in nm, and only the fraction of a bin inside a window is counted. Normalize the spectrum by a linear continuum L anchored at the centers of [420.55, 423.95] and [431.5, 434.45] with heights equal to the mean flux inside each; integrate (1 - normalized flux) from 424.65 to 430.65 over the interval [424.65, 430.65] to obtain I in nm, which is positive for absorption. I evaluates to 0.50 nm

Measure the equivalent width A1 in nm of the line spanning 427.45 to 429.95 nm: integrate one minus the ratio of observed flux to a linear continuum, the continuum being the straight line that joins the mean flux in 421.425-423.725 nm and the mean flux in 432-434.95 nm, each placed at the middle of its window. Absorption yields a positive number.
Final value 0.27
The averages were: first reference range 16.3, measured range 16.1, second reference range 19.4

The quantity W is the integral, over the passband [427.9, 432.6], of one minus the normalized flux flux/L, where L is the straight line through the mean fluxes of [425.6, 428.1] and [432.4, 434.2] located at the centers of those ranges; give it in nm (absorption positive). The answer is 0.74 nm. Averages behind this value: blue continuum 17.3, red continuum 19.6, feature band 15.6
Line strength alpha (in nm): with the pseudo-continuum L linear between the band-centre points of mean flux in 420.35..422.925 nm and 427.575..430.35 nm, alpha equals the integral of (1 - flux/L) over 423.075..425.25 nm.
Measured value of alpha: -0.42 nm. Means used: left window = 16.1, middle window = 19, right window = 15.6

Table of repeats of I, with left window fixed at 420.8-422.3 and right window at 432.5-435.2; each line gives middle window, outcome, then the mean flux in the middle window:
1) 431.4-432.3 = 0.05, 17.9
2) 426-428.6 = 0.09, 17.2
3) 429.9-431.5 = 0.45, 13.4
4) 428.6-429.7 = 0.17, 15.5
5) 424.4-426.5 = -0.06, 17.9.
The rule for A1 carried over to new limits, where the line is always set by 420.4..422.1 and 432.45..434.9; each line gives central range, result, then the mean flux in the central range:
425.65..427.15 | 0.05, 17.1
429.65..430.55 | 0.27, 13.1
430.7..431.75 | 0.22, 15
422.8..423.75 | -0.01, 17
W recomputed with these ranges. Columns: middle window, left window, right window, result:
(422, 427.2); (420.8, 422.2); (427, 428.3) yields -0.15 nm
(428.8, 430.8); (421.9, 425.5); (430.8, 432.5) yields 0.35 nm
